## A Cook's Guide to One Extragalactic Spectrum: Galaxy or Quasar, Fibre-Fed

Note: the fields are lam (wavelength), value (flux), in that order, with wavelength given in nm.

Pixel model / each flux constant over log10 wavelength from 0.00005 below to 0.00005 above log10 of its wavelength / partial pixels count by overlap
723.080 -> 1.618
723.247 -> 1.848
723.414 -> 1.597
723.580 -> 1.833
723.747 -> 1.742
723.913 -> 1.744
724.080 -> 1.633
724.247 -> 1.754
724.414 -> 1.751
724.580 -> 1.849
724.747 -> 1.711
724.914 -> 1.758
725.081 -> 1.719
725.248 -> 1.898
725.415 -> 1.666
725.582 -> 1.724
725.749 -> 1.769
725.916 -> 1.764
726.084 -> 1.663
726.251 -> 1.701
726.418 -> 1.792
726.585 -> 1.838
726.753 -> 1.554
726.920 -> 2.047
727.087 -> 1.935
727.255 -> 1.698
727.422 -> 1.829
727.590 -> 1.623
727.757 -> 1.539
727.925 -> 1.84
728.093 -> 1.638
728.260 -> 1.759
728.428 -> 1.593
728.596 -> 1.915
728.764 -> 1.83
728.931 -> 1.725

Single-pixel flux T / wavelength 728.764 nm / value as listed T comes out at 1.83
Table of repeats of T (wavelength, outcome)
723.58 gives 1.833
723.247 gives 1.848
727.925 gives 1.84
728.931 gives 1.725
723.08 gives 1.618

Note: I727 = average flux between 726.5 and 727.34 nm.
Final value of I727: 1.81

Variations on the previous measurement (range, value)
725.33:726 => 1.73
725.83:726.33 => 1.71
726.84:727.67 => 1.83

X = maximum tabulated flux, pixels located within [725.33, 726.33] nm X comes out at 1.769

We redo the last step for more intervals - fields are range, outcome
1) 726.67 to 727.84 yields 2.047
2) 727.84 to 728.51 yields 1.84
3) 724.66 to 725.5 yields 1.898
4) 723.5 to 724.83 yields 1.849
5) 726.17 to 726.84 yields 1.838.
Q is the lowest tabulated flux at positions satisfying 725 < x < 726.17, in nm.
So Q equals 1.663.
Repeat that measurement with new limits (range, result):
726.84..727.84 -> 1.539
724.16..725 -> 1.711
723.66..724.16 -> 1.633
